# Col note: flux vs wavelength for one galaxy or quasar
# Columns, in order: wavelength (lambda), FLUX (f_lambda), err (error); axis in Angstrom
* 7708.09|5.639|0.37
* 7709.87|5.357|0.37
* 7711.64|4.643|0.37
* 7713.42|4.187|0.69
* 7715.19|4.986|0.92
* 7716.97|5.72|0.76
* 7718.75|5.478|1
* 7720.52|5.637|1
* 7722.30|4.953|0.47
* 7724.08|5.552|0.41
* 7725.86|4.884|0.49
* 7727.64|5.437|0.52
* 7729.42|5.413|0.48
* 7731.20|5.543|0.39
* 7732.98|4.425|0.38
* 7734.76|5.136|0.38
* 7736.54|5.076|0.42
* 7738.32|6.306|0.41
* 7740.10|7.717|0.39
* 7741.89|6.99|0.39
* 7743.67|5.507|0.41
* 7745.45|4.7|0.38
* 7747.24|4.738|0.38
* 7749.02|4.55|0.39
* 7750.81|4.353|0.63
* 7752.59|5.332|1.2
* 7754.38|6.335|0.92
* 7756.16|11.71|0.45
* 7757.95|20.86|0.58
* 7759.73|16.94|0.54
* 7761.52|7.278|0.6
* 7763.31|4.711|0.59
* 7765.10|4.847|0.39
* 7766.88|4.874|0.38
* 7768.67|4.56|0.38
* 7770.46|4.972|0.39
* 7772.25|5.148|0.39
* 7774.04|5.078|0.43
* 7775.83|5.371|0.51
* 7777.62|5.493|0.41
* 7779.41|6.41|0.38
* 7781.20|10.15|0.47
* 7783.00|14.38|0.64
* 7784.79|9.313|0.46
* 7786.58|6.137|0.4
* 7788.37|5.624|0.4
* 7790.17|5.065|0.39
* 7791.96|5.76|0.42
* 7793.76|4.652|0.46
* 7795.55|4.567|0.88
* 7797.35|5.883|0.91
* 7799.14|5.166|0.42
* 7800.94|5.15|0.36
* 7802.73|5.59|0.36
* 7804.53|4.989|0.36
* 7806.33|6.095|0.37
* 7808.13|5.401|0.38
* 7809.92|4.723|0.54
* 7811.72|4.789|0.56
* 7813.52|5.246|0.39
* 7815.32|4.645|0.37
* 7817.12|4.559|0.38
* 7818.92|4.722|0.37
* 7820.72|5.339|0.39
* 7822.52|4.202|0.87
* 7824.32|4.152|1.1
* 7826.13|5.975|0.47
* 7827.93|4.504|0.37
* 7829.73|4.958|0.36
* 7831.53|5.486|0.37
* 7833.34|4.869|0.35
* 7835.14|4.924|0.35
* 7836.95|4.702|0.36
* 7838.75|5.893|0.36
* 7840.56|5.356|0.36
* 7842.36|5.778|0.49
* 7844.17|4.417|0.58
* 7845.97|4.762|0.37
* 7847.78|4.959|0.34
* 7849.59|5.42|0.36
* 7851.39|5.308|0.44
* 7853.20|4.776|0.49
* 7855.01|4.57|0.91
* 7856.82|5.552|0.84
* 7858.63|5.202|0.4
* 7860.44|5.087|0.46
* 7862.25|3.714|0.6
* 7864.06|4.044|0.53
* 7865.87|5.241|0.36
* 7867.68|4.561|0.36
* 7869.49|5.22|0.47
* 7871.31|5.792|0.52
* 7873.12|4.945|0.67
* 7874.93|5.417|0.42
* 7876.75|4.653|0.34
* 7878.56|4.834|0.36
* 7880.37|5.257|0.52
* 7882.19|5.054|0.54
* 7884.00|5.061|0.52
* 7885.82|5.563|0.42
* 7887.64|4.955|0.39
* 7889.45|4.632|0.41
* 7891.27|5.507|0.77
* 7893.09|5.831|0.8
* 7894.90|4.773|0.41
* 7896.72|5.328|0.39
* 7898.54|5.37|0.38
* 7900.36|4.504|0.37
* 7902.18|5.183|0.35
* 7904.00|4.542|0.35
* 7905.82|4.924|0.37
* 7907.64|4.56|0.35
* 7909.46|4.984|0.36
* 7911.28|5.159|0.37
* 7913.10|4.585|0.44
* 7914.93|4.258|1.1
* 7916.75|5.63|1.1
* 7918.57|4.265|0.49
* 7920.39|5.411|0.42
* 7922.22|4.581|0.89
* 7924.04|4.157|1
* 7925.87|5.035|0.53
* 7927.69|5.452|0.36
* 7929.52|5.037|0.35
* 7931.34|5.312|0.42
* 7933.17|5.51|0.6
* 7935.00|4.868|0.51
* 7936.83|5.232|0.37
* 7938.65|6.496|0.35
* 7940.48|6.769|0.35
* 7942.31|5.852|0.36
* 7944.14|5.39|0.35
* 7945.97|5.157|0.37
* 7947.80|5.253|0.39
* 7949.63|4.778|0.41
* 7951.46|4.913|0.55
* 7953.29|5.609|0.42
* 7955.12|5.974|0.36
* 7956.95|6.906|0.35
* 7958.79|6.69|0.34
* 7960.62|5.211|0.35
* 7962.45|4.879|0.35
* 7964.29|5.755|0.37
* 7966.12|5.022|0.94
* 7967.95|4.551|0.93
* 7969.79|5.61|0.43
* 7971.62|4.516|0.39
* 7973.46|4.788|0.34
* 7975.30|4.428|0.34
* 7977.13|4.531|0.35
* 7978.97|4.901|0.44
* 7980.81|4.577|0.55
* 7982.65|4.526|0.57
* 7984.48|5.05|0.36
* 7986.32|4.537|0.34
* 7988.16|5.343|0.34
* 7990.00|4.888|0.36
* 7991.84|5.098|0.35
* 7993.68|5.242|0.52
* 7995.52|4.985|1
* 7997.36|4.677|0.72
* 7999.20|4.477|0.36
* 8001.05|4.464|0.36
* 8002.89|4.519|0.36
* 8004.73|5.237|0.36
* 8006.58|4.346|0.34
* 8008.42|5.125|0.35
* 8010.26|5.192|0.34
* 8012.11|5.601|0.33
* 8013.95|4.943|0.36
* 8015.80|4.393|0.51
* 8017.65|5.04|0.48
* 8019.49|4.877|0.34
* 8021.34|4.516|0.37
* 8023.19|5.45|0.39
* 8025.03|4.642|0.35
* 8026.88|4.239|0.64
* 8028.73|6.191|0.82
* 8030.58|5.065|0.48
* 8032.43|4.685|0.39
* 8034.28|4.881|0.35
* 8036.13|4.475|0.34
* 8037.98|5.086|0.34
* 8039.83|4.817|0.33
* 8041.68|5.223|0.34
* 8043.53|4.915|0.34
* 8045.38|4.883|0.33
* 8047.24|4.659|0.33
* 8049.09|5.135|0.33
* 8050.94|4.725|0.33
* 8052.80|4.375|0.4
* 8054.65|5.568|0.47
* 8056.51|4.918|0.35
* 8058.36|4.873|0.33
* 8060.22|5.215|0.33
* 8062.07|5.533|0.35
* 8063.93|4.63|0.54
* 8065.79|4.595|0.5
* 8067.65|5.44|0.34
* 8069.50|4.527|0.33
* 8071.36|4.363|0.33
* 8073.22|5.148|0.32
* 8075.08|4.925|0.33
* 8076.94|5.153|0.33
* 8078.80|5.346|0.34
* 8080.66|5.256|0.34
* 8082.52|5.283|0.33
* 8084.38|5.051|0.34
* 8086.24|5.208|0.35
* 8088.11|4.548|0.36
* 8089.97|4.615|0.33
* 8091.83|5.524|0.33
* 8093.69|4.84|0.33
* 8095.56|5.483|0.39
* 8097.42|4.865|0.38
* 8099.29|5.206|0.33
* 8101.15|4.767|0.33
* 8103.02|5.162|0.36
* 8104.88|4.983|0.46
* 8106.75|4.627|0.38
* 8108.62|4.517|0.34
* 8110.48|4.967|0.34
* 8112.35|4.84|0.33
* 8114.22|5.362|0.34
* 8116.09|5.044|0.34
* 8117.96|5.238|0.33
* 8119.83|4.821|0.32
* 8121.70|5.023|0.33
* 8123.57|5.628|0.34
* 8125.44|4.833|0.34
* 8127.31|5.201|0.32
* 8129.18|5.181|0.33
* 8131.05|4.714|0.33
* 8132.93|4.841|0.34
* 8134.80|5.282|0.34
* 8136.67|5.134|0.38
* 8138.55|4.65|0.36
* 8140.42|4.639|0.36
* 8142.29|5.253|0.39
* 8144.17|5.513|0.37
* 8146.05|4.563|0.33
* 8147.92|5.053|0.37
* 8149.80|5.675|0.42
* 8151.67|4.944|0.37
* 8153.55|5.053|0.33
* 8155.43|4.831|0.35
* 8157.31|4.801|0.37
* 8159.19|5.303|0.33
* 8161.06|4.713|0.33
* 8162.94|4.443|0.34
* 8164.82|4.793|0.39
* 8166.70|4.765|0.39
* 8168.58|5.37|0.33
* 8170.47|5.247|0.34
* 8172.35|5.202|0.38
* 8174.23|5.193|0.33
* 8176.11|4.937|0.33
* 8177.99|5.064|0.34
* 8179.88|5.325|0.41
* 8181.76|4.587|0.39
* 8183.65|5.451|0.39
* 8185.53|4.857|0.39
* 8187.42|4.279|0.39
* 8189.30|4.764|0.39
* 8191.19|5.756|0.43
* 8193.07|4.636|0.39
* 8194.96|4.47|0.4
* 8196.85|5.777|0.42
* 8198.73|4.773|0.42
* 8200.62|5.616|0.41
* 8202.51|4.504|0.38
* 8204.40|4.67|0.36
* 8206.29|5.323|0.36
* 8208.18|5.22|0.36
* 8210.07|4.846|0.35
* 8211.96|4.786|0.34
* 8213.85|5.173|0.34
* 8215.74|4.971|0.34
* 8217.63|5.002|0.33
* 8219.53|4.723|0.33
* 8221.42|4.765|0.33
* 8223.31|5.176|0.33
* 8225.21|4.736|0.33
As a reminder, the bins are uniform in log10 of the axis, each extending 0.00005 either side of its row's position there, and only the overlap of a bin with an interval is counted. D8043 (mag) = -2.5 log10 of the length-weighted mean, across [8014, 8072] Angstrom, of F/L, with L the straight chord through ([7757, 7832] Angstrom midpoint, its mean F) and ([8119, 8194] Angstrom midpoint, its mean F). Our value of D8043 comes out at 0.11 mag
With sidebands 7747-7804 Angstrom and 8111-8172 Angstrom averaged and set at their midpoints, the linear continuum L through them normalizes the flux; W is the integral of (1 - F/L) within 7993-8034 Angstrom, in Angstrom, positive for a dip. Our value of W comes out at 5.64 Angstrom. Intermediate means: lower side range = 6.92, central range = 4.9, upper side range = 5.02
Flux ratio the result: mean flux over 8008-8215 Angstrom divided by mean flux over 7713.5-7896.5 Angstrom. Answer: 0.9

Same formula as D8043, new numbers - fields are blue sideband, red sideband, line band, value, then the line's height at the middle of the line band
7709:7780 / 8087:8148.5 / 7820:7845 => 0.17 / 5.9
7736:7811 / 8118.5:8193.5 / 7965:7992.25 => 0.19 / 5.76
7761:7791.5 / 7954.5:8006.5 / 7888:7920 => 0.12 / 5.55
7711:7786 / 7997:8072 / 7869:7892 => 0.13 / 5.8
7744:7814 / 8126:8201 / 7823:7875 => 0.25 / 6.3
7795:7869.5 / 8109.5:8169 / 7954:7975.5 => -0.08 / 5.01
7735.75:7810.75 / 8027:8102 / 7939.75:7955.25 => 0.03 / 5.65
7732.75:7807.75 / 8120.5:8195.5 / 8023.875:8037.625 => 0.13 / 5.54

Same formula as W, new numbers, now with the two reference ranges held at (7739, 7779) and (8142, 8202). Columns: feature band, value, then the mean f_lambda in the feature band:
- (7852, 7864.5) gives 3.3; 4.74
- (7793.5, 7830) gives 9.0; 5.02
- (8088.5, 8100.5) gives 0.7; 5.06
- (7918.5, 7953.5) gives 4.7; 5.27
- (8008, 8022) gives 1.9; 4.96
